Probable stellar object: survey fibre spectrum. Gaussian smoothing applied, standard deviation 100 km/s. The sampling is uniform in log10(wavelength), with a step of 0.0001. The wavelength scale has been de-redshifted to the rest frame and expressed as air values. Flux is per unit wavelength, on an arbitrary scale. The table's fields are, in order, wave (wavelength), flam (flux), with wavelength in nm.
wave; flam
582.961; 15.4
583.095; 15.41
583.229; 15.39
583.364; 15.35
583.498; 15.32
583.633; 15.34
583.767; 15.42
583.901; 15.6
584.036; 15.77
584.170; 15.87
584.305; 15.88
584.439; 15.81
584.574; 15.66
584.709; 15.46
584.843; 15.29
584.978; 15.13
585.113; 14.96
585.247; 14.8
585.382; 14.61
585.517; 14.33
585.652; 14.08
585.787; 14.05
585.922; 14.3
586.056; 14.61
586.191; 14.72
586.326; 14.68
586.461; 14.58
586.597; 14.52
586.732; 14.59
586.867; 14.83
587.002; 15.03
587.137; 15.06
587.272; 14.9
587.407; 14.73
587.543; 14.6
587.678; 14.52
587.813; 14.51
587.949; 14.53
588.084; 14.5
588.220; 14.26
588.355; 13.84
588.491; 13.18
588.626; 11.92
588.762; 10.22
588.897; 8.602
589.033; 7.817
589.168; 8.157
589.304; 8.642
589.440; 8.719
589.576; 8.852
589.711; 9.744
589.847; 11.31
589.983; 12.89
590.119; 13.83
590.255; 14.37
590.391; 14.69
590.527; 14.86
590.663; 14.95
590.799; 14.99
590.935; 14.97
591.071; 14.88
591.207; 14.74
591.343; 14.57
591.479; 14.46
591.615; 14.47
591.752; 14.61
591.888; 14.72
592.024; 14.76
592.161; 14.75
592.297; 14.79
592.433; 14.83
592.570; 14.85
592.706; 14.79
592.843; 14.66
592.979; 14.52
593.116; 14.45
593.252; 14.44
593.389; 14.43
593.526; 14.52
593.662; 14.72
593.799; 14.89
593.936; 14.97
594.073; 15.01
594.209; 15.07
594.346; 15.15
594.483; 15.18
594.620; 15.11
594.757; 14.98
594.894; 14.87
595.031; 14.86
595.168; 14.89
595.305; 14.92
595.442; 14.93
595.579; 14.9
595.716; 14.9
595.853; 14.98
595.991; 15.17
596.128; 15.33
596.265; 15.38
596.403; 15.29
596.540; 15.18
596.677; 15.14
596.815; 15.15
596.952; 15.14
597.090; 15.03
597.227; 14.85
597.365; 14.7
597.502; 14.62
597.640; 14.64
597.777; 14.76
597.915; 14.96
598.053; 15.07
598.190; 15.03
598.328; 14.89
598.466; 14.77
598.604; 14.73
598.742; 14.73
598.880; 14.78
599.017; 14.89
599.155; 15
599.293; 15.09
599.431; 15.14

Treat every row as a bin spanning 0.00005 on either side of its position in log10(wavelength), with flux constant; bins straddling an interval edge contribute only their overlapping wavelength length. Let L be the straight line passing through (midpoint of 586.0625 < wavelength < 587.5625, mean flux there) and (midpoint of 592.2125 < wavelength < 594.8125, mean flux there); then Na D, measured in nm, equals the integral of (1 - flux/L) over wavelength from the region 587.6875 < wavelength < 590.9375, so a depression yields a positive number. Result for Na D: 0.55 nm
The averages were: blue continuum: 14.7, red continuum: 14.8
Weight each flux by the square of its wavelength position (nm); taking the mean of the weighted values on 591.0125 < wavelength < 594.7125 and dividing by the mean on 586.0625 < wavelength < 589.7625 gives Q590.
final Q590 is 1.2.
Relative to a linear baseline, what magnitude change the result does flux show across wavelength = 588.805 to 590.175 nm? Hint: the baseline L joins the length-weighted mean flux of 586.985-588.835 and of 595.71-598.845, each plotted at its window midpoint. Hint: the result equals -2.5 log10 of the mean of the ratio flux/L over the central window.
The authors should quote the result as 0.39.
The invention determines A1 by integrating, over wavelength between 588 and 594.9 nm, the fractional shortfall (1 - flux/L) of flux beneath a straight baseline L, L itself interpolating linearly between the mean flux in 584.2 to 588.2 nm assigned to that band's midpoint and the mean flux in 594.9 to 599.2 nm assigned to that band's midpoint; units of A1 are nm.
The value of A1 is 0.60 nm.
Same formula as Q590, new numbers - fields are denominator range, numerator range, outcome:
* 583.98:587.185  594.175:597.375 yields 1.04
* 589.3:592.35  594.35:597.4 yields 1.13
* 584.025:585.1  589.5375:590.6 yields 0.83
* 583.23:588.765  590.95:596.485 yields 1.04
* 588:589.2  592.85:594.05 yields 1.29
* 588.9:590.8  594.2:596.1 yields 1.33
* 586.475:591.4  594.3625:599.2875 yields 1.17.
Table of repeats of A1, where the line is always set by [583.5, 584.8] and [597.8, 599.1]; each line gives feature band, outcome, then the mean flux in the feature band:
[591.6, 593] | 0.04 nm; 14.7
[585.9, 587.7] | 0.09 nm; 14.7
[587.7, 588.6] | 0.08 nm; 14.1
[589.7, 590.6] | 0.12 nm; 13.3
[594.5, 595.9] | 0.01 nm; 14.9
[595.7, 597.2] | -0.02 nm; 15.2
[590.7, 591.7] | 0.03 nm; 14.7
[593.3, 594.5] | 0.02 nm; 14.9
